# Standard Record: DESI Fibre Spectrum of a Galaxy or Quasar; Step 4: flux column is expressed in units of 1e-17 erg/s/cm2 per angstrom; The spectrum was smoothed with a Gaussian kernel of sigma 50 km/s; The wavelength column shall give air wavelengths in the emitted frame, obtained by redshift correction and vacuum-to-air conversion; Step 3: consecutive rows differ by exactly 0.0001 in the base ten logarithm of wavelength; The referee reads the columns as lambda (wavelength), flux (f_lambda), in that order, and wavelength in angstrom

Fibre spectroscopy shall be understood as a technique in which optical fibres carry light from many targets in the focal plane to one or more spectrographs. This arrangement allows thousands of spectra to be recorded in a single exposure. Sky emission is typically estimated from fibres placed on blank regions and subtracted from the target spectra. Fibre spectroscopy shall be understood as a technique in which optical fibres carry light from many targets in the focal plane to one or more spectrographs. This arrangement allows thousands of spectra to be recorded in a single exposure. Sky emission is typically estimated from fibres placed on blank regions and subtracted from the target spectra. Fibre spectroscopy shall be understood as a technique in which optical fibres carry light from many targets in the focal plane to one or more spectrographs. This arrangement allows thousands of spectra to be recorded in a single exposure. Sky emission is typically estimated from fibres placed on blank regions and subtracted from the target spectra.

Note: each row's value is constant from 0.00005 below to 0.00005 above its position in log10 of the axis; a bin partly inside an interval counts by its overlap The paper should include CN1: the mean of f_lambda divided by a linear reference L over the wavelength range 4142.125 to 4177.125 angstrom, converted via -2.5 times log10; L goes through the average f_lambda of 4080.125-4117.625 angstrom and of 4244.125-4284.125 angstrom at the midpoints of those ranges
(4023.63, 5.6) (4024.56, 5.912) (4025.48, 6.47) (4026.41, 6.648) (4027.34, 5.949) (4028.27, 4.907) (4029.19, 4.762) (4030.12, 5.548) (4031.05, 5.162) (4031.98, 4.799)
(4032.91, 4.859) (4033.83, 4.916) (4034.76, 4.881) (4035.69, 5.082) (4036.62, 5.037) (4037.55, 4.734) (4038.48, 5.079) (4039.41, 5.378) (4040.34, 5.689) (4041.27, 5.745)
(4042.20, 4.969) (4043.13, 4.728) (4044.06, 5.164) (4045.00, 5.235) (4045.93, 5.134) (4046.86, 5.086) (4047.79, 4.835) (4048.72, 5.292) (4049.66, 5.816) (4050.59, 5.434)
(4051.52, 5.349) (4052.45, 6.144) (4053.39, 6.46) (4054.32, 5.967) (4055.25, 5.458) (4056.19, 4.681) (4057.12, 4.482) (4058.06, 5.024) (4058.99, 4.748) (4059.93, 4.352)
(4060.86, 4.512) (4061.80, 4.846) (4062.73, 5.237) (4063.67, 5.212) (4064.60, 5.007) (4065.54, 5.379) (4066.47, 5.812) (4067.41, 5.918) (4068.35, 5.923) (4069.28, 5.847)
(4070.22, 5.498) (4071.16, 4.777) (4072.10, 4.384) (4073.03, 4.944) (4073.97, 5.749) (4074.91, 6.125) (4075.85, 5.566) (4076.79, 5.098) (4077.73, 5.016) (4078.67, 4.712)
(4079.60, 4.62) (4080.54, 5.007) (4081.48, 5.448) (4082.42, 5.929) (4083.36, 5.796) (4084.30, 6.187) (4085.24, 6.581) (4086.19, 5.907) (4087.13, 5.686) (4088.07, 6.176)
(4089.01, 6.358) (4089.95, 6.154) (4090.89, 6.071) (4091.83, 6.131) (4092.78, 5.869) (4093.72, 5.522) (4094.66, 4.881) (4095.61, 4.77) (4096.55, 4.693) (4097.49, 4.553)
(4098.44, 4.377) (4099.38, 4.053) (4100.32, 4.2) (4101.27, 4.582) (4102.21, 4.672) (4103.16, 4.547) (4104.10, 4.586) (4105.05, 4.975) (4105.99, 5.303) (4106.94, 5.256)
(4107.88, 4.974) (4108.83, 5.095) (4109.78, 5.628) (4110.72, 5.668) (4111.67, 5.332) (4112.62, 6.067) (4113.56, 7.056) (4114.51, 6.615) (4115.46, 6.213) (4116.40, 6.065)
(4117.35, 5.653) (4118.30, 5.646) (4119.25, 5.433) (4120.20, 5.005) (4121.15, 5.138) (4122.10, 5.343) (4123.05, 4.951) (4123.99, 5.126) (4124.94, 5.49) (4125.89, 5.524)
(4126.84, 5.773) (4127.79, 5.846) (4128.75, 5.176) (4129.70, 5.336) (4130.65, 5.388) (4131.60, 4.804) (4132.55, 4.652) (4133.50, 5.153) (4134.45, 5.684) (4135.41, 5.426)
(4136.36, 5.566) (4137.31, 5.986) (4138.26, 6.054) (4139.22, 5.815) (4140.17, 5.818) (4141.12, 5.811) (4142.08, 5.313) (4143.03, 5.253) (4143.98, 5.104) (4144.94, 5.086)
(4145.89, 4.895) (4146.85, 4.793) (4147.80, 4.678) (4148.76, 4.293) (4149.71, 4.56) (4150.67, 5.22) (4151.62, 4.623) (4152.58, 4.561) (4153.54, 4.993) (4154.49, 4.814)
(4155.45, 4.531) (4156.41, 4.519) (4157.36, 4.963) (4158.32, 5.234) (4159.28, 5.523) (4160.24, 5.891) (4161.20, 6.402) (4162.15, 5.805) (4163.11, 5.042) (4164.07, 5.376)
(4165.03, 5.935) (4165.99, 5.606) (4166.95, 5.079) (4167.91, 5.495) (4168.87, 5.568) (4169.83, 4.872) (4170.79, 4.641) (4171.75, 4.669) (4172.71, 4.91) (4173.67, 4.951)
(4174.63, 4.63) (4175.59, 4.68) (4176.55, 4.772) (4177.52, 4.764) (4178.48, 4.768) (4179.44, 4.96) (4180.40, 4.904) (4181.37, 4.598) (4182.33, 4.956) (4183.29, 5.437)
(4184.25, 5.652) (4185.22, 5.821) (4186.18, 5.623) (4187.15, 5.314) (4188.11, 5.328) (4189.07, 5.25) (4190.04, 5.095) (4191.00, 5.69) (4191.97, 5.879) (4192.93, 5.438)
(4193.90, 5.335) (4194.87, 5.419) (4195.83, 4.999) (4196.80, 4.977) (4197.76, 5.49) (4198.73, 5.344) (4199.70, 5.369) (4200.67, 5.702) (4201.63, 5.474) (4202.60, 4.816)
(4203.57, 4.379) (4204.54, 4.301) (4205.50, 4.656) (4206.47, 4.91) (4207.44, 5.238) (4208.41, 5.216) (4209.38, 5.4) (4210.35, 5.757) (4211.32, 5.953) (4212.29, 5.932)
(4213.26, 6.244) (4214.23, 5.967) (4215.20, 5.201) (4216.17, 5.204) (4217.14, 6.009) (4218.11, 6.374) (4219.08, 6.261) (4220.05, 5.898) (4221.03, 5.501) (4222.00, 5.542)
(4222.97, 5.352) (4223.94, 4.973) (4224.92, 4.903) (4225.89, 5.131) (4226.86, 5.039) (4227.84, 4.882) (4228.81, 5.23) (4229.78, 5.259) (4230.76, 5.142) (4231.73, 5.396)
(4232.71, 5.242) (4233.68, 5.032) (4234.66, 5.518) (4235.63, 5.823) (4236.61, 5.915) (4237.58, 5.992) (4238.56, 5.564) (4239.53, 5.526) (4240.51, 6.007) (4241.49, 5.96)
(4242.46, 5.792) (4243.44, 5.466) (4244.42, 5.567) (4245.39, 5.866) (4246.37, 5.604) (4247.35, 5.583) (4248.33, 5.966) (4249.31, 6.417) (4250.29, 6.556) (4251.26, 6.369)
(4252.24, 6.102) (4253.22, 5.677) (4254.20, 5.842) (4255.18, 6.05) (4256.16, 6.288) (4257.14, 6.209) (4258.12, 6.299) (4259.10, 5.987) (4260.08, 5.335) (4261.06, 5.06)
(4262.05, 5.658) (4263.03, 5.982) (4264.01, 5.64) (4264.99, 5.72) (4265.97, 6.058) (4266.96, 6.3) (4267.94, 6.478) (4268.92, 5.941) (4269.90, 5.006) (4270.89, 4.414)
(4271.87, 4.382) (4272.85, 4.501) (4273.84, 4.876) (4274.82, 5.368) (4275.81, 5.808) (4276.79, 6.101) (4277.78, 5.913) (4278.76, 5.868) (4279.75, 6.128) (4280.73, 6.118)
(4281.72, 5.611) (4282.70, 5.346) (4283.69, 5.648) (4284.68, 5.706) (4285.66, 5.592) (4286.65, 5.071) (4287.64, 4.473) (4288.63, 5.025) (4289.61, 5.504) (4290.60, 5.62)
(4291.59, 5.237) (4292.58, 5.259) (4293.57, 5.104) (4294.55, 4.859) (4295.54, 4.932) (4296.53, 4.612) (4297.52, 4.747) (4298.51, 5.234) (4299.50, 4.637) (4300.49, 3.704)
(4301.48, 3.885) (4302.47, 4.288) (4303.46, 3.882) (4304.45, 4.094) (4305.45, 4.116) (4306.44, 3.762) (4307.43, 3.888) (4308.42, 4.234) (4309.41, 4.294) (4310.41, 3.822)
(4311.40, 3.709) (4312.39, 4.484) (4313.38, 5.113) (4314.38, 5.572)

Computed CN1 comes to 0.10 mag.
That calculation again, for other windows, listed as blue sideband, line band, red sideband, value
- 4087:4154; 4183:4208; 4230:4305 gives 0.025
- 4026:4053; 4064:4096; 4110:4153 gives -0.047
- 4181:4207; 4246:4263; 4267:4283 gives -0.095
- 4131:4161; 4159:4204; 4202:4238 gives 0.005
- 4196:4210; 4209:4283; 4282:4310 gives -0.151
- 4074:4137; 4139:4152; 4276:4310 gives 0.047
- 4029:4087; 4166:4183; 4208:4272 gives 0.127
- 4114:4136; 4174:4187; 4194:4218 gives 0.070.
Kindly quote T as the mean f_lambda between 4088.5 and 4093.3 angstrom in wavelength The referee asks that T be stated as 6.11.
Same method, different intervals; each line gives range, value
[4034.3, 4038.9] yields 4.96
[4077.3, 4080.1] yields 4.8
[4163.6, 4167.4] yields 5.5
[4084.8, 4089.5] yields 6.13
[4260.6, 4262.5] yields 5.33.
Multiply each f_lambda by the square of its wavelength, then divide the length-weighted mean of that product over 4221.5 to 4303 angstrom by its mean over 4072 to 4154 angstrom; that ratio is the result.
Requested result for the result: 1.1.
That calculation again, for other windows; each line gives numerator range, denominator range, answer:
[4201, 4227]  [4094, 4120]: 1.09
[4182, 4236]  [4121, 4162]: 1.06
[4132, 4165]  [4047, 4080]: 1.04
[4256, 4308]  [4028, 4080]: 1.12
